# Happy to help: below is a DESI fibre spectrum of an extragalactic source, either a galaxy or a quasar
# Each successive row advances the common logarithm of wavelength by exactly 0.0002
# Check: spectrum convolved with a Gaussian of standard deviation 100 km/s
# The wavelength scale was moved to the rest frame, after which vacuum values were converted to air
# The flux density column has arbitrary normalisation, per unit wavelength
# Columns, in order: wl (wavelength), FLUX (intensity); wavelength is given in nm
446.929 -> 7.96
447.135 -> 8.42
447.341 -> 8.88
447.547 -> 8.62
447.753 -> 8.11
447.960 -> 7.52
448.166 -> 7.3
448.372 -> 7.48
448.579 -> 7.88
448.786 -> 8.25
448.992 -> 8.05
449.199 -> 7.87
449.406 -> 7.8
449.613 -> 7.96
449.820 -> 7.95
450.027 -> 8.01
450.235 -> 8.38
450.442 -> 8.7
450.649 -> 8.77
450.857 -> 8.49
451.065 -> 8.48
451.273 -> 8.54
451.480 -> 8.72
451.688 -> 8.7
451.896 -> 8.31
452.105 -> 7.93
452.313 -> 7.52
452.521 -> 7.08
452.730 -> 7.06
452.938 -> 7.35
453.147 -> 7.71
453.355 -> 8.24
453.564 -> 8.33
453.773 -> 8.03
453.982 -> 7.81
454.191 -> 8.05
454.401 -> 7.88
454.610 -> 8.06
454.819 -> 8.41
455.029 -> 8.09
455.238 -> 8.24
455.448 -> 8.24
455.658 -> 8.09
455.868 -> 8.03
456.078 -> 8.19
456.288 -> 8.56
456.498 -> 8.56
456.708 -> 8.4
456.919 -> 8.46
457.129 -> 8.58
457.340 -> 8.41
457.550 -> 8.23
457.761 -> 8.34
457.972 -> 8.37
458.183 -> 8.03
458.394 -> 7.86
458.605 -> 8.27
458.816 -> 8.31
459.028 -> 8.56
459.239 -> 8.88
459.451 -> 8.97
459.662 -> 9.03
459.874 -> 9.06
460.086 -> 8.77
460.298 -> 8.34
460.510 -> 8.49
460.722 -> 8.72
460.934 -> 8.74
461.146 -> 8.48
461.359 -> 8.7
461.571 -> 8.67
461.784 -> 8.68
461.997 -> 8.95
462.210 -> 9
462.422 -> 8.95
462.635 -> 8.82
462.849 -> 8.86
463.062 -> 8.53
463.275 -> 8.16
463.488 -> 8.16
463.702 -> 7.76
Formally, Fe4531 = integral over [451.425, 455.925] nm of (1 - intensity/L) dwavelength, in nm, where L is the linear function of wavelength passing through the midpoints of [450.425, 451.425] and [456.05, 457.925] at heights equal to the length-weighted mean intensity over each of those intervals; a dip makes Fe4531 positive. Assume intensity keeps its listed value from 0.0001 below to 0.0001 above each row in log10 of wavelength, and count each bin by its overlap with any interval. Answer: 0.28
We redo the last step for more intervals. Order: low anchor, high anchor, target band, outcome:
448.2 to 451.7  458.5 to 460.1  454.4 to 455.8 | 0.05 nm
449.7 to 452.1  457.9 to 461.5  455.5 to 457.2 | 0.03 nm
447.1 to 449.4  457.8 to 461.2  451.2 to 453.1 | 0.07 nm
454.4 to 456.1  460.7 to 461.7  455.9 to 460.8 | -0.04 nm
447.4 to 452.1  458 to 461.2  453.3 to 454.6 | 0.05 nm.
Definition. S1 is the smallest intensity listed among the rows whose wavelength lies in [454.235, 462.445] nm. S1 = 7.86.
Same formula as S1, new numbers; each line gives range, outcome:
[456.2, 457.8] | 8.23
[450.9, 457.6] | 7.06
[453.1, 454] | 7.71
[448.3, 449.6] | 7.48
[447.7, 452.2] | 7.3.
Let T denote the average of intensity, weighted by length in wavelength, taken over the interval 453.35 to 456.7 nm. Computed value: 8.18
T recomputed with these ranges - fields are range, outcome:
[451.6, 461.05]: 8.25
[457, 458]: 8.39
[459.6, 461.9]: 8.69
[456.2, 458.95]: 8.34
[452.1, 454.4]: 7.74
